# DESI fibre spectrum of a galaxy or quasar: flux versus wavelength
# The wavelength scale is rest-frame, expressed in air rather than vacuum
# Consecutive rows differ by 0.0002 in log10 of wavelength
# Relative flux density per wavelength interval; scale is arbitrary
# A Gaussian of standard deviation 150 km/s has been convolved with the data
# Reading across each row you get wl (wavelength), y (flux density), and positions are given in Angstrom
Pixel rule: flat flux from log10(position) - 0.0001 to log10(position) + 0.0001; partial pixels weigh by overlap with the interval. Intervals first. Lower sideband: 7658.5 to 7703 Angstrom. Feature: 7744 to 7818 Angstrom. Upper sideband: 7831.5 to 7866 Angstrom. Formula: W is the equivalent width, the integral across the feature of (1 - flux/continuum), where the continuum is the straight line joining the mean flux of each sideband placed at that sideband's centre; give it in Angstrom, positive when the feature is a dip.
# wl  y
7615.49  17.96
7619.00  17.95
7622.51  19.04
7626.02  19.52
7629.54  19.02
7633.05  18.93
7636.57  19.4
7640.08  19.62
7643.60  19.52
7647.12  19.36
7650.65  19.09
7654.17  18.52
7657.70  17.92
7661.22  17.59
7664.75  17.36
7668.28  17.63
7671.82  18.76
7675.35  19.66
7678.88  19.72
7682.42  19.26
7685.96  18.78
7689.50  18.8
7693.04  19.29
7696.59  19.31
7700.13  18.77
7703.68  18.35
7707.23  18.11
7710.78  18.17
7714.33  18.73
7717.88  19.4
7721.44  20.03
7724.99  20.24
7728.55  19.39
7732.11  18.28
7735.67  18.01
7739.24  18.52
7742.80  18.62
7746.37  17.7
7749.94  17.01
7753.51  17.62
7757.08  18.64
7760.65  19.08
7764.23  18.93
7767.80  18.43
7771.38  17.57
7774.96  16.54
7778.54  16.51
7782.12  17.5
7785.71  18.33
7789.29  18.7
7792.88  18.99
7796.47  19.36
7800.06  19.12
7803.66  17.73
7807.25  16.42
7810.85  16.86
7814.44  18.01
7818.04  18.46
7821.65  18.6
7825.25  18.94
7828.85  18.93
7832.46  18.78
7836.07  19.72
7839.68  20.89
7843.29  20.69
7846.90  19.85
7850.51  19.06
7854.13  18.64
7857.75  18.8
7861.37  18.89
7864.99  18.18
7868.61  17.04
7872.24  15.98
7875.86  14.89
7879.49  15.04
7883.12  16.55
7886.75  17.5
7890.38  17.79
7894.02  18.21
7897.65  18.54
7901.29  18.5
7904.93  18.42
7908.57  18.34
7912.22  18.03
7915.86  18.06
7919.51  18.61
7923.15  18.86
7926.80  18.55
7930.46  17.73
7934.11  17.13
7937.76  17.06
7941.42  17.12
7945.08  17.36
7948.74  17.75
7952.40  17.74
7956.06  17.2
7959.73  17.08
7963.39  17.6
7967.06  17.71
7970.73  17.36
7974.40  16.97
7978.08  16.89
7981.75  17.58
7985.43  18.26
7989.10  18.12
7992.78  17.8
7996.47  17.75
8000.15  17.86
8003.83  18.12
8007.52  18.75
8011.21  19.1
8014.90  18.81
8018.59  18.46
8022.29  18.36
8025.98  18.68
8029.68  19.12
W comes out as 4.4 Angstrom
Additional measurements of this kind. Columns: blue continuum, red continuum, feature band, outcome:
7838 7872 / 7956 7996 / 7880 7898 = 1.1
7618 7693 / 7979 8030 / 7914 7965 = 1.9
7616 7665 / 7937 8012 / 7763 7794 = 0.7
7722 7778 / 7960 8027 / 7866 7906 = 2.2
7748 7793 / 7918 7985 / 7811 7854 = -3.2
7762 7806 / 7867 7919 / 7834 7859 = -2.8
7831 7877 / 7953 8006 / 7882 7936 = 0.3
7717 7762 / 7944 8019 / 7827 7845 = -1.5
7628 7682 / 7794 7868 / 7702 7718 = 0.3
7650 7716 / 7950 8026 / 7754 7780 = 0.6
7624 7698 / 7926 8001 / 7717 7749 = -0.5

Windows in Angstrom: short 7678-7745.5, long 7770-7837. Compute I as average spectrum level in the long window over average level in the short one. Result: 1.0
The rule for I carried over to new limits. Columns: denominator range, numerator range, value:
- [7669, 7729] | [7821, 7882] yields 0.96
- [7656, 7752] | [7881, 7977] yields 0.95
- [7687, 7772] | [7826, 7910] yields 0.98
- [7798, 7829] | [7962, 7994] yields 0.97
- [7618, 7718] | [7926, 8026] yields 0.95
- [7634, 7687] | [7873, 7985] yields 0.93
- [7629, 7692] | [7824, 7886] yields 0.97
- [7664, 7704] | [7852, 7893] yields 0.91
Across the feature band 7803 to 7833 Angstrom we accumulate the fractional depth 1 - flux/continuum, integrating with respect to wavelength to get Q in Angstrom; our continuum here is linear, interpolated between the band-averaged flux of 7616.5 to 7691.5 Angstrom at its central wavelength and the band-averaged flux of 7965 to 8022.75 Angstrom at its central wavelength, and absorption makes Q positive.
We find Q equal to 0.57 Angstrom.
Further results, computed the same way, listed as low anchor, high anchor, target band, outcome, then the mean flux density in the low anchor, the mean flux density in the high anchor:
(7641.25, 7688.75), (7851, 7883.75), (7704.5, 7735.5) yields -1.1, 18.7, 17.2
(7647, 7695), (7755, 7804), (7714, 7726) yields -0.8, 18.7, 18.3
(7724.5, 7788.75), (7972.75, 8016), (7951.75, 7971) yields 0.6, 18.1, 18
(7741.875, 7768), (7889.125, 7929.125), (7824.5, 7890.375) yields 0.3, 18.2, 18.4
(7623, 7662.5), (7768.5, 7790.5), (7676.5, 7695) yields -0.7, 19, 17.5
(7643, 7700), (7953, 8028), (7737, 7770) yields 0.5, 18.8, 17.9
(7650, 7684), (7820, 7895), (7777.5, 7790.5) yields 0.4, 18.5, 18.2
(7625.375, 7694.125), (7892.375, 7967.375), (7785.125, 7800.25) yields -0.4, 18.9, 17.9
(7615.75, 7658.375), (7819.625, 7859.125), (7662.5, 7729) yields 0.6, 19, 19.4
